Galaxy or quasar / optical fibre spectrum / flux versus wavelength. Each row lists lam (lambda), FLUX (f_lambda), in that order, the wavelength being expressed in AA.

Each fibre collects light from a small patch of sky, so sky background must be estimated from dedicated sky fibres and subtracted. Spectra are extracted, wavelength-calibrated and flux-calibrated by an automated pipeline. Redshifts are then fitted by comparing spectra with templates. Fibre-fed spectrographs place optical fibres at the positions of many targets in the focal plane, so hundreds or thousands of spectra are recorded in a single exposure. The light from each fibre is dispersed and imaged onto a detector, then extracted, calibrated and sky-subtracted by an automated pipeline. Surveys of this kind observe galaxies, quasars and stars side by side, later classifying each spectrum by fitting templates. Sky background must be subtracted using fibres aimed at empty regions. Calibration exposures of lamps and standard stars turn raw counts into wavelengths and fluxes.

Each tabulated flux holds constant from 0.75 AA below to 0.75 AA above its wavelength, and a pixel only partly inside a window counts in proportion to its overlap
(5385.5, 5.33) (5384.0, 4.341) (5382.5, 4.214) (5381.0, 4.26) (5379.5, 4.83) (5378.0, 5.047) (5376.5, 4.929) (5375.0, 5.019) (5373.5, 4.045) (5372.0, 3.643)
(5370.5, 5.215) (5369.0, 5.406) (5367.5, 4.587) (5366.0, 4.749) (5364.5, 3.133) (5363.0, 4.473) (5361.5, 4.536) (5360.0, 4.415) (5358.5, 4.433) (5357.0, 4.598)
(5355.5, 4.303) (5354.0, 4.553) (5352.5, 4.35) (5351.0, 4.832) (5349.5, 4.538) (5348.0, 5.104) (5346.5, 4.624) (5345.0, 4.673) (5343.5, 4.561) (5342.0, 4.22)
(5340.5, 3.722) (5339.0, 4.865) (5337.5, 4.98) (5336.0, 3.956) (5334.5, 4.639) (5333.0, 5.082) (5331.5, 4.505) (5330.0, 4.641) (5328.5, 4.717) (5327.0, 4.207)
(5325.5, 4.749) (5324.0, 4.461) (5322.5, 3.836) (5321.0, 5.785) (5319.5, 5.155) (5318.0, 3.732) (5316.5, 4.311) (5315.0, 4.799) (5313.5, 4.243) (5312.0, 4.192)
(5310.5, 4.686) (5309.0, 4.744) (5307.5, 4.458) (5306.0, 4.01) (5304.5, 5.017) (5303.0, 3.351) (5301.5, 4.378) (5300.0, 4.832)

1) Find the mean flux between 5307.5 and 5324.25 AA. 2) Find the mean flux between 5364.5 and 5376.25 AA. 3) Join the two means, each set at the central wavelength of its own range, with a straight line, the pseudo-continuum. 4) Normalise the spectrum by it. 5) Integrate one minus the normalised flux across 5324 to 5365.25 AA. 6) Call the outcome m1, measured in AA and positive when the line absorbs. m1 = 0.6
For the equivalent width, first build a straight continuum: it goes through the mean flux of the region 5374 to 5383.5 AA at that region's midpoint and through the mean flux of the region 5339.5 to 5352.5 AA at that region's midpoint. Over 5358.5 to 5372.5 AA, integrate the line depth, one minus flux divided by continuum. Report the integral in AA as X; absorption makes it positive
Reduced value 0.5 AA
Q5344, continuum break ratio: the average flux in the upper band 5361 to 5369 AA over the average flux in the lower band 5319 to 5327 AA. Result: 0.93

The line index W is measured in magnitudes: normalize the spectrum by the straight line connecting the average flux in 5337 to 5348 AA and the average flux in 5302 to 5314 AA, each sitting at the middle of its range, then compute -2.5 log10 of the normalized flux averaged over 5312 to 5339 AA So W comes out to -0.03 mag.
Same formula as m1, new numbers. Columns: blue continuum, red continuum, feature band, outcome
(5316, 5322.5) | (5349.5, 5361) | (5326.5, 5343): 0.30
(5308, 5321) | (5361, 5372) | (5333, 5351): -0.12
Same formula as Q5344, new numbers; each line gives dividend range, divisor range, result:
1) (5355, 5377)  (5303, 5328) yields 1.00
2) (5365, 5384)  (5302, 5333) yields 1.03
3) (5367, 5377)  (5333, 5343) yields 1.05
